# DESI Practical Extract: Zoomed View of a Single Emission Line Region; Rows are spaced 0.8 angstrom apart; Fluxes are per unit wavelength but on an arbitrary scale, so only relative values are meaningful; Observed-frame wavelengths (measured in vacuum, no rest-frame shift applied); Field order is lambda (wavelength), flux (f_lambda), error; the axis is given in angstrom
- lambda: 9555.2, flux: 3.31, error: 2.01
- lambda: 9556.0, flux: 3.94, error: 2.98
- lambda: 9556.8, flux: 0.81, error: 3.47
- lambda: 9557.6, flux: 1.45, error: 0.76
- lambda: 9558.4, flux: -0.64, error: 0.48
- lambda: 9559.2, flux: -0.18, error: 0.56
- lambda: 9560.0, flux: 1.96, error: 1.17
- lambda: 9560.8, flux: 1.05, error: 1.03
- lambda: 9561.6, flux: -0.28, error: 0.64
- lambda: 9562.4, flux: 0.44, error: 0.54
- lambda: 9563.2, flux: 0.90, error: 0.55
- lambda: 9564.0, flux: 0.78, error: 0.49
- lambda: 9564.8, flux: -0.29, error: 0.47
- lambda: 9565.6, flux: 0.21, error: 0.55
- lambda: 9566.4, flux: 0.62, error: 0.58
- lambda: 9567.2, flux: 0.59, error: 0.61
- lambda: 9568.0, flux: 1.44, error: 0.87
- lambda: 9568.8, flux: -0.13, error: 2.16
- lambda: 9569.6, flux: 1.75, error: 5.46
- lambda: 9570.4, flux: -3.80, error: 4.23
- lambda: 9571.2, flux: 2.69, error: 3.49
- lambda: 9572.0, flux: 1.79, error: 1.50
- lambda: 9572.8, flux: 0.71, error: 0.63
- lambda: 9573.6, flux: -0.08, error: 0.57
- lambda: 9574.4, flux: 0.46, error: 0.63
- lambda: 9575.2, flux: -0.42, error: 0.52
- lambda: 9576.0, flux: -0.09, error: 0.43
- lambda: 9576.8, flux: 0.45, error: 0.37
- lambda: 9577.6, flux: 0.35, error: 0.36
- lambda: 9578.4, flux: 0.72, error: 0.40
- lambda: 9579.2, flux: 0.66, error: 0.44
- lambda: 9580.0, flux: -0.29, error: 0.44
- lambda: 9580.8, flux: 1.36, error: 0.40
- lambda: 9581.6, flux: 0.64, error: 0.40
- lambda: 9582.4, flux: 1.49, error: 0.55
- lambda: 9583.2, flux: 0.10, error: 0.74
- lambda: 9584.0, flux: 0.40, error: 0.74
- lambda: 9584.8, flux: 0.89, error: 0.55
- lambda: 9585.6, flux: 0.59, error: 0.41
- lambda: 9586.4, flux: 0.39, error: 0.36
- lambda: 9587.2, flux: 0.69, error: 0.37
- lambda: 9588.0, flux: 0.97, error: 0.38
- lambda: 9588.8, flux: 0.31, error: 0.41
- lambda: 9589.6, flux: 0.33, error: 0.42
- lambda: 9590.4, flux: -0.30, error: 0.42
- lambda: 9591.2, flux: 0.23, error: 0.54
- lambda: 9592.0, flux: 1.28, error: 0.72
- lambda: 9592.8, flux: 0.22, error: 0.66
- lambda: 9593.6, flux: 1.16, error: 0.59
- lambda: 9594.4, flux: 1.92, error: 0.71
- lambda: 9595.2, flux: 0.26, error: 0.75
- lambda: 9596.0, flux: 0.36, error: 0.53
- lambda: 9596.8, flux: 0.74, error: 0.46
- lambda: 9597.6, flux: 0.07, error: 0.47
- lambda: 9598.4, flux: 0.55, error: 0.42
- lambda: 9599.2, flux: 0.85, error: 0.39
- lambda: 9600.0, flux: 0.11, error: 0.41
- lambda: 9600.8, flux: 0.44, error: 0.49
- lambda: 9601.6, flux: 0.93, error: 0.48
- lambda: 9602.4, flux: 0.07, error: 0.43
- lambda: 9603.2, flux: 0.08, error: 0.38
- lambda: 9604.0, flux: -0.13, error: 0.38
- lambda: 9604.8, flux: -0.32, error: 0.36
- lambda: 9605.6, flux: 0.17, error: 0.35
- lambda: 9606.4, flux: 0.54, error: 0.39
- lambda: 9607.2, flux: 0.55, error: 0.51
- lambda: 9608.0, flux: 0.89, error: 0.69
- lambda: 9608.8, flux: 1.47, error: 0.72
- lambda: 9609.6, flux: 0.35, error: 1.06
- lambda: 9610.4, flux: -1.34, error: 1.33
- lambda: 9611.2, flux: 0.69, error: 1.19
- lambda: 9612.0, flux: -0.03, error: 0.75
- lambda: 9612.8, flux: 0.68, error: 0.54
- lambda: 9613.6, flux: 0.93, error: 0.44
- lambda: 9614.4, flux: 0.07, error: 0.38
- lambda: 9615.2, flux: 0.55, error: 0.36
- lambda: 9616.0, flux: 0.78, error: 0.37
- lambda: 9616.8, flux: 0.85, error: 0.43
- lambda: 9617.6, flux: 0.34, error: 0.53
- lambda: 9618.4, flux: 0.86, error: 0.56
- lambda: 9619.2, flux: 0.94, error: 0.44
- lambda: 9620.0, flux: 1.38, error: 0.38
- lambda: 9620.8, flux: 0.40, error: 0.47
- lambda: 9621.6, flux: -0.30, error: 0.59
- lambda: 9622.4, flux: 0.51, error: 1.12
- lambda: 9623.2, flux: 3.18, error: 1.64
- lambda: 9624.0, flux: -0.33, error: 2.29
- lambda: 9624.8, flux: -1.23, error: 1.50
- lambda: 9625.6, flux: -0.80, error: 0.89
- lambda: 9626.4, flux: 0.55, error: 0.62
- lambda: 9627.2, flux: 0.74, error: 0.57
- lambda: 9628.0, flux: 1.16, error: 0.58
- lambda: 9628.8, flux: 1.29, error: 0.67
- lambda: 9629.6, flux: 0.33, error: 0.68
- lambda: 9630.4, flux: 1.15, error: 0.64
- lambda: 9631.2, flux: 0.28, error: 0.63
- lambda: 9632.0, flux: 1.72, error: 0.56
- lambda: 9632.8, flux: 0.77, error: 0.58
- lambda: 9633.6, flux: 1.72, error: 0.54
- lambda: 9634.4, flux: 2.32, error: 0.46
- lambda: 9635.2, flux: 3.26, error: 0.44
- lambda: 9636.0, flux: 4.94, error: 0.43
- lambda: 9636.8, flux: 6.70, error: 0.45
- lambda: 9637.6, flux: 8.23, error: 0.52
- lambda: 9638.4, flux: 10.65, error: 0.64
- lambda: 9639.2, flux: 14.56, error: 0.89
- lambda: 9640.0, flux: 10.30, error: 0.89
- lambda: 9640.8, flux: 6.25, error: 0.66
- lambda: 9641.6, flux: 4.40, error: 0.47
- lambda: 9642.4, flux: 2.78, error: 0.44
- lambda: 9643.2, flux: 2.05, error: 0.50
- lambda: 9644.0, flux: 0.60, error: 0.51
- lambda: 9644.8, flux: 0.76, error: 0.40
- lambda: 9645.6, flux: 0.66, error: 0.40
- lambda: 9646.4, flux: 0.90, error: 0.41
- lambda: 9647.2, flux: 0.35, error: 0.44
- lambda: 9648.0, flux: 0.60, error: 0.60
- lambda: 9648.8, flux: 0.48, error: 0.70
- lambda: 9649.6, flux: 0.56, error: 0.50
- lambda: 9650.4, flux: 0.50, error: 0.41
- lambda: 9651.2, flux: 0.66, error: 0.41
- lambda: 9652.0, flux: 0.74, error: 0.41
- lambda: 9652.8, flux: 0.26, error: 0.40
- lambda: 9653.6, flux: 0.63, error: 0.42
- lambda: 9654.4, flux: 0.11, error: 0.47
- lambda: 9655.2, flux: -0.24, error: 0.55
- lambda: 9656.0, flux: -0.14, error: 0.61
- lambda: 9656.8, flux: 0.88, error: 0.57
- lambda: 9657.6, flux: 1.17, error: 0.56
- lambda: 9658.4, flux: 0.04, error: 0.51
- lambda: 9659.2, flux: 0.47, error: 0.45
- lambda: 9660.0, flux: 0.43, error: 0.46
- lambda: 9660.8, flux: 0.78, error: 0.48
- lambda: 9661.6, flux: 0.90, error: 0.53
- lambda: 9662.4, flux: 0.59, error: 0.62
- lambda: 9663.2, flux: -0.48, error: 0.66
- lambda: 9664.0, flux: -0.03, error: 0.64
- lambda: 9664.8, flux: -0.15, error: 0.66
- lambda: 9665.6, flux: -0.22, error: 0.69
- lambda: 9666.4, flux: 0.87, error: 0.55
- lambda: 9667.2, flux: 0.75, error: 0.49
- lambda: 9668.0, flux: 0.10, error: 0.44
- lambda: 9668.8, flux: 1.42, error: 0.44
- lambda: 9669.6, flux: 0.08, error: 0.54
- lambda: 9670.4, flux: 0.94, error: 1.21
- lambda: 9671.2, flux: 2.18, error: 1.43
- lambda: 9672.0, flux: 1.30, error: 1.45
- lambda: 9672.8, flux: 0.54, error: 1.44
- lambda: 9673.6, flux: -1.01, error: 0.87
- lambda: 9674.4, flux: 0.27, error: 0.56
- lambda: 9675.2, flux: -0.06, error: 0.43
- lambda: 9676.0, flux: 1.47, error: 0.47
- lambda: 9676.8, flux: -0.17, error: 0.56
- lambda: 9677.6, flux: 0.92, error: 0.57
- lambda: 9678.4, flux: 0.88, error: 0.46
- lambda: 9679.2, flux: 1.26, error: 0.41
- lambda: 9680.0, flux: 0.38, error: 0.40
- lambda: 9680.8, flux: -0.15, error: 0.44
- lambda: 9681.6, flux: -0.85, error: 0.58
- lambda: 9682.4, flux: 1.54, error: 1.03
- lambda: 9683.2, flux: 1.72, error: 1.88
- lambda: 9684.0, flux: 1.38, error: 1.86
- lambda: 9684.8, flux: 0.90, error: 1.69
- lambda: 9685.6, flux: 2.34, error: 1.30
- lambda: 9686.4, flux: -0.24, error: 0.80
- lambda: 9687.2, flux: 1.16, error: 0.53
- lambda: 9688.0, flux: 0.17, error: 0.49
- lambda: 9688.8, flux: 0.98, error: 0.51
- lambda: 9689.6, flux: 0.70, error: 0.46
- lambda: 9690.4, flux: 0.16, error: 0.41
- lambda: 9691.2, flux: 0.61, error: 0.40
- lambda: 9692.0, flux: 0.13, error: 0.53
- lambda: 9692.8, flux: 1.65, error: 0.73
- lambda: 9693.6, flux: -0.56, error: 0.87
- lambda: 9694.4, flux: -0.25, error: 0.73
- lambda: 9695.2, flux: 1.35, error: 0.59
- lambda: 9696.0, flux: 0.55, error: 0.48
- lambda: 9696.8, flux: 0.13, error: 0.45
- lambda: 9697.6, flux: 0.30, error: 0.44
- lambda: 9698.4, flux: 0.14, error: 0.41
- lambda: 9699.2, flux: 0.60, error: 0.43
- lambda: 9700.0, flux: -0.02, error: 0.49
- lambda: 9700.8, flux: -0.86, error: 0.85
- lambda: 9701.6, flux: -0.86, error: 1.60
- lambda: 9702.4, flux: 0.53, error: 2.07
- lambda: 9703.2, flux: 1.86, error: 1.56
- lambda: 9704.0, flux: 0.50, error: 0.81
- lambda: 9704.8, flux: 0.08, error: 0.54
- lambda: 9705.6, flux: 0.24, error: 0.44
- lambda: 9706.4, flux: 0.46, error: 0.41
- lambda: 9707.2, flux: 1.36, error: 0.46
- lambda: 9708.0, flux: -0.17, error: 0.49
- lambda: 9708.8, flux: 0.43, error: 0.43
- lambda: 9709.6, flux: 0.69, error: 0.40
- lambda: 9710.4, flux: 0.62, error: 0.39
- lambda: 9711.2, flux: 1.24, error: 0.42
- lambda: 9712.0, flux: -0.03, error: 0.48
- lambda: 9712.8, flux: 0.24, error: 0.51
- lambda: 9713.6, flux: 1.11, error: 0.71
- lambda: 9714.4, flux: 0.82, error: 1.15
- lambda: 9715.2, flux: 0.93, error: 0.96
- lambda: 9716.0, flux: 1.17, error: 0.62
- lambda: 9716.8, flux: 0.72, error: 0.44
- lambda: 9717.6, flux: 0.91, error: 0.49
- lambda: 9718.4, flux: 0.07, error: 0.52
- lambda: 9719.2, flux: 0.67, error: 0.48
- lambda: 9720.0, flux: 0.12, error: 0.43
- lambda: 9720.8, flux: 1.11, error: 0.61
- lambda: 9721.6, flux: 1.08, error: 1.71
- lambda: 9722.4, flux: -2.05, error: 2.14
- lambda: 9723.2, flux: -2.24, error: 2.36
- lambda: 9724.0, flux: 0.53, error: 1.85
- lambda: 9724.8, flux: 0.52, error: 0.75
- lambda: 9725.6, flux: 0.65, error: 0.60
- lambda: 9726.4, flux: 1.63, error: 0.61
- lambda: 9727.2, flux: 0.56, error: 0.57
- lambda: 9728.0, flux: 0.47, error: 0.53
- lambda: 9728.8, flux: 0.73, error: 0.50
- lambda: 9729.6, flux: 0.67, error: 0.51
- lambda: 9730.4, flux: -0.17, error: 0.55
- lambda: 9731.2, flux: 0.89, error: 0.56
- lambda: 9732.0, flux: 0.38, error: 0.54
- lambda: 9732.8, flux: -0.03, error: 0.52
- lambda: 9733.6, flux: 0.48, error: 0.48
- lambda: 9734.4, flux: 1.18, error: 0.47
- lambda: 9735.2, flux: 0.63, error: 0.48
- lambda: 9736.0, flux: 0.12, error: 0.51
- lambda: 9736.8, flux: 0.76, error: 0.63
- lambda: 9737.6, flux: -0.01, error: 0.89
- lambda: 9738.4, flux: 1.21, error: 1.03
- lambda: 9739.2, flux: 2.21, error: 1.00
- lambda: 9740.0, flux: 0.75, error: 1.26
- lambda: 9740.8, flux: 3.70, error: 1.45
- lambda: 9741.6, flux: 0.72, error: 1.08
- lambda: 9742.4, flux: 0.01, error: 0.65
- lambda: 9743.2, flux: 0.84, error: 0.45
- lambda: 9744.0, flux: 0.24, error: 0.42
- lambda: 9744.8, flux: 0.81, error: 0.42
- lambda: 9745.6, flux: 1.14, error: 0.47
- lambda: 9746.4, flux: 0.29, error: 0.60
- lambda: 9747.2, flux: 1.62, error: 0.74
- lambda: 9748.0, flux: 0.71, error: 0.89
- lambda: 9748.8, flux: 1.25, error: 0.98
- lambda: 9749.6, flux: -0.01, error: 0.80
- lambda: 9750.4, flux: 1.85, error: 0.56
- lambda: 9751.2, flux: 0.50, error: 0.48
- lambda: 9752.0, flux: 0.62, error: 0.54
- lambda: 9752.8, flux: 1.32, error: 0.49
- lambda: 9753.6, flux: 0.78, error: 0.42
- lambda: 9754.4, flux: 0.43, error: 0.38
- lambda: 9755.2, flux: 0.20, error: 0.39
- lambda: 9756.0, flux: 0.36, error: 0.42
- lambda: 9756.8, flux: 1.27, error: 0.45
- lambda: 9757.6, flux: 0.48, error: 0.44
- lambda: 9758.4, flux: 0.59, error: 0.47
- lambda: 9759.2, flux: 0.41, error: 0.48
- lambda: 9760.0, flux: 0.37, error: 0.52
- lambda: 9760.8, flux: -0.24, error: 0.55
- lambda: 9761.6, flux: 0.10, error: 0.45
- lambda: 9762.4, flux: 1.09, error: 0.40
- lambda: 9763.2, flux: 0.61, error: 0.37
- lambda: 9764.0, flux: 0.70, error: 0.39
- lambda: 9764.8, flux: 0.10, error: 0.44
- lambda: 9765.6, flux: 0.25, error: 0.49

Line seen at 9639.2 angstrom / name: [O III] 5007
